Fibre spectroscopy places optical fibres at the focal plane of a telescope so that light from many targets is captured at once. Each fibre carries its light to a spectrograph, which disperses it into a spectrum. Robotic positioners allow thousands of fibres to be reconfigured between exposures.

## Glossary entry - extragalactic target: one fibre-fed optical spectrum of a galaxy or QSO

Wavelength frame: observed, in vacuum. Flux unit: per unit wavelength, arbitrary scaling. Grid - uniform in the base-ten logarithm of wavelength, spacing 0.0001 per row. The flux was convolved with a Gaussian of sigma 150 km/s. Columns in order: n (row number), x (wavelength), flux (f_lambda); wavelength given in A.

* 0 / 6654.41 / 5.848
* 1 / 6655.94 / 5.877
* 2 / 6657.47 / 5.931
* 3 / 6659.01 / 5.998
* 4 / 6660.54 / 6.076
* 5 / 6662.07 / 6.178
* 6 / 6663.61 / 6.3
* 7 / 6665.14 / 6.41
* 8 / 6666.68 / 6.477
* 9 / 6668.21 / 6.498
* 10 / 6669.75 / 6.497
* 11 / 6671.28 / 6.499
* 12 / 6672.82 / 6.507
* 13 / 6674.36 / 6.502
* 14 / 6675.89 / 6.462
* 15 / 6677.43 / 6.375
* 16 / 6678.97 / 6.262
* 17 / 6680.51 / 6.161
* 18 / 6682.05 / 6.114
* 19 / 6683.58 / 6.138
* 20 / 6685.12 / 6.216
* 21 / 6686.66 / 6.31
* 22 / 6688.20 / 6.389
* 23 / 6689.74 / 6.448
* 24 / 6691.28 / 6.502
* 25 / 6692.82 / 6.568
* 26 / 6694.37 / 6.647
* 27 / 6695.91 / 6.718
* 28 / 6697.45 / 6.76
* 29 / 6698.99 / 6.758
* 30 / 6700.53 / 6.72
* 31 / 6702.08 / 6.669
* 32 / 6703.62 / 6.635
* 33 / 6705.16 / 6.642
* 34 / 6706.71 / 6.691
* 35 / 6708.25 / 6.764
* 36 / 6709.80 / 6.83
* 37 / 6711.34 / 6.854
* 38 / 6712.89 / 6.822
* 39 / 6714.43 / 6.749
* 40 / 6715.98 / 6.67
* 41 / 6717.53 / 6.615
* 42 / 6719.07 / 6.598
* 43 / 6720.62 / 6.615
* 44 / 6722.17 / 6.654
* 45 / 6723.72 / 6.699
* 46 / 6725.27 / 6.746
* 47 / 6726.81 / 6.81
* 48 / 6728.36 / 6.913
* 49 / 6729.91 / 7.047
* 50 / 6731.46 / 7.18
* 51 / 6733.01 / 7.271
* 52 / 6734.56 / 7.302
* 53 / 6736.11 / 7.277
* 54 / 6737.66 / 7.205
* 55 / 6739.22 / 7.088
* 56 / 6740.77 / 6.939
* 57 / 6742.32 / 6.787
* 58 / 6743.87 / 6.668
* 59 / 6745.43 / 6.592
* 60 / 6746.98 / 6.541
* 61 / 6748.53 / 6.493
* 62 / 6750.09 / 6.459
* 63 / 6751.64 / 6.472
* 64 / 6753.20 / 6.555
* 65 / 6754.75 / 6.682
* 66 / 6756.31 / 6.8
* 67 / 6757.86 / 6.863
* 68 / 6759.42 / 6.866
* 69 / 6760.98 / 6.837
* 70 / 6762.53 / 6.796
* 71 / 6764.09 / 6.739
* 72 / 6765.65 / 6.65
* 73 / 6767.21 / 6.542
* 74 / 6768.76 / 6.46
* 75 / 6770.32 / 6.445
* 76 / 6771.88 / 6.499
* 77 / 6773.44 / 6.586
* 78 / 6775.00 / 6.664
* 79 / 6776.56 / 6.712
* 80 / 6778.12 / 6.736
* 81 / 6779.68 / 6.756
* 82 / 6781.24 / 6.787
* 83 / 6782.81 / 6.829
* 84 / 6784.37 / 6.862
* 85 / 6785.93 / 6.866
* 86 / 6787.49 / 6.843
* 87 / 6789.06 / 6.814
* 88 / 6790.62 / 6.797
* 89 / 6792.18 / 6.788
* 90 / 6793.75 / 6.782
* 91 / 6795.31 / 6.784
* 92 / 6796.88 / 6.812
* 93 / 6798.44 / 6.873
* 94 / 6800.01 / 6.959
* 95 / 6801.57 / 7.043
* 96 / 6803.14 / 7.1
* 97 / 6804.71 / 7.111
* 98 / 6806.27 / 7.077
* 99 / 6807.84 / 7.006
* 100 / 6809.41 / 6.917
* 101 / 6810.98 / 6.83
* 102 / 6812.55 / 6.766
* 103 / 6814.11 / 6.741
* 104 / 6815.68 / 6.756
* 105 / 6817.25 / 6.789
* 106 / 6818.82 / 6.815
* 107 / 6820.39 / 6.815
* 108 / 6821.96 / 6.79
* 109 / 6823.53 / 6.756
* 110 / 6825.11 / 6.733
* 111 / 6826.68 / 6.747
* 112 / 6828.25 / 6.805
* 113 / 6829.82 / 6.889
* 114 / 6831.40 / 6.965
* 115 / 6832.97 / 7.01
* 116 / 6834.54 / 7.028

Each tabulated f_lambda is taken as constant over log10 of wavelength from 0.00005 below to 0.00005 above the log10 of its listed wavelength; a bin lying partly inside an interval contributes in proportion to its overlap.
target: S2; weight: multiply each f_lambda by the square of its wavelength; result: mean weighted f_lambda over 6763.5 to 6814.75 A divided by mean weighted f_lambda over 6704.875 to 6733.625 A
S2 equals 1.02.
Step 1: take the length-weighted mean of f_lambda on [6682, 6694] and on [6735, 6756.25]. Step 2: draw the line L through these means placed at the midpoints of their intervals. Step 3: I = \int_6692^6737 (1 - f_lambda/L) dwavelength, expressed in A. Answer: -1.77 A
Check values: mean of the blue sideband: 6.36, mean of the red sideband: 6.76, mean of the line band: 6.8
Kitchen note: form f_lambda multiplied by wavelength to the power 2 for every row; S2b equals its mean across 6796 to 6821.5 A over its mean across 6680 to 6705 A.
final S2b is 1.10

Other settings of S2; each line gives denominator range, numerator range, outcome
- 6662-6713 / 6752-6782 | 1.05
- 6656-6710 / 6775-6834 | 1.10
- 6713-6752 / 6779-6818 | 1.03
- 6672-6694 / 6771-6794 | 1.09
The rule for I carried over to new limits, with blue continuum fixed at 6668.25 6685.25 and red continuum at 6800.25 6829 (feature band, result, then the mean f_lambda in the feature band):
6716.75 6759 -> -1.5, 6.81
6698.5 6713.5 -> -0.6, 6.74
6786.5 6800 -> -0.1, 6.82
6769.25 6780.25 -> 0.2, 6.62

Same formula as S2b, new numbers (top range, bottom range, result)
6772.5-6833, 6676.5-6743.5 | 1.05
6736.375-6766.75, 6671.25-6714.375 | 1.05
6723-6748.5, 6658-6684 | 1.12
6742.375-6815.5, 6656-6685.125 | 1.11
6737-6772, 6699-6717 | 1.01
